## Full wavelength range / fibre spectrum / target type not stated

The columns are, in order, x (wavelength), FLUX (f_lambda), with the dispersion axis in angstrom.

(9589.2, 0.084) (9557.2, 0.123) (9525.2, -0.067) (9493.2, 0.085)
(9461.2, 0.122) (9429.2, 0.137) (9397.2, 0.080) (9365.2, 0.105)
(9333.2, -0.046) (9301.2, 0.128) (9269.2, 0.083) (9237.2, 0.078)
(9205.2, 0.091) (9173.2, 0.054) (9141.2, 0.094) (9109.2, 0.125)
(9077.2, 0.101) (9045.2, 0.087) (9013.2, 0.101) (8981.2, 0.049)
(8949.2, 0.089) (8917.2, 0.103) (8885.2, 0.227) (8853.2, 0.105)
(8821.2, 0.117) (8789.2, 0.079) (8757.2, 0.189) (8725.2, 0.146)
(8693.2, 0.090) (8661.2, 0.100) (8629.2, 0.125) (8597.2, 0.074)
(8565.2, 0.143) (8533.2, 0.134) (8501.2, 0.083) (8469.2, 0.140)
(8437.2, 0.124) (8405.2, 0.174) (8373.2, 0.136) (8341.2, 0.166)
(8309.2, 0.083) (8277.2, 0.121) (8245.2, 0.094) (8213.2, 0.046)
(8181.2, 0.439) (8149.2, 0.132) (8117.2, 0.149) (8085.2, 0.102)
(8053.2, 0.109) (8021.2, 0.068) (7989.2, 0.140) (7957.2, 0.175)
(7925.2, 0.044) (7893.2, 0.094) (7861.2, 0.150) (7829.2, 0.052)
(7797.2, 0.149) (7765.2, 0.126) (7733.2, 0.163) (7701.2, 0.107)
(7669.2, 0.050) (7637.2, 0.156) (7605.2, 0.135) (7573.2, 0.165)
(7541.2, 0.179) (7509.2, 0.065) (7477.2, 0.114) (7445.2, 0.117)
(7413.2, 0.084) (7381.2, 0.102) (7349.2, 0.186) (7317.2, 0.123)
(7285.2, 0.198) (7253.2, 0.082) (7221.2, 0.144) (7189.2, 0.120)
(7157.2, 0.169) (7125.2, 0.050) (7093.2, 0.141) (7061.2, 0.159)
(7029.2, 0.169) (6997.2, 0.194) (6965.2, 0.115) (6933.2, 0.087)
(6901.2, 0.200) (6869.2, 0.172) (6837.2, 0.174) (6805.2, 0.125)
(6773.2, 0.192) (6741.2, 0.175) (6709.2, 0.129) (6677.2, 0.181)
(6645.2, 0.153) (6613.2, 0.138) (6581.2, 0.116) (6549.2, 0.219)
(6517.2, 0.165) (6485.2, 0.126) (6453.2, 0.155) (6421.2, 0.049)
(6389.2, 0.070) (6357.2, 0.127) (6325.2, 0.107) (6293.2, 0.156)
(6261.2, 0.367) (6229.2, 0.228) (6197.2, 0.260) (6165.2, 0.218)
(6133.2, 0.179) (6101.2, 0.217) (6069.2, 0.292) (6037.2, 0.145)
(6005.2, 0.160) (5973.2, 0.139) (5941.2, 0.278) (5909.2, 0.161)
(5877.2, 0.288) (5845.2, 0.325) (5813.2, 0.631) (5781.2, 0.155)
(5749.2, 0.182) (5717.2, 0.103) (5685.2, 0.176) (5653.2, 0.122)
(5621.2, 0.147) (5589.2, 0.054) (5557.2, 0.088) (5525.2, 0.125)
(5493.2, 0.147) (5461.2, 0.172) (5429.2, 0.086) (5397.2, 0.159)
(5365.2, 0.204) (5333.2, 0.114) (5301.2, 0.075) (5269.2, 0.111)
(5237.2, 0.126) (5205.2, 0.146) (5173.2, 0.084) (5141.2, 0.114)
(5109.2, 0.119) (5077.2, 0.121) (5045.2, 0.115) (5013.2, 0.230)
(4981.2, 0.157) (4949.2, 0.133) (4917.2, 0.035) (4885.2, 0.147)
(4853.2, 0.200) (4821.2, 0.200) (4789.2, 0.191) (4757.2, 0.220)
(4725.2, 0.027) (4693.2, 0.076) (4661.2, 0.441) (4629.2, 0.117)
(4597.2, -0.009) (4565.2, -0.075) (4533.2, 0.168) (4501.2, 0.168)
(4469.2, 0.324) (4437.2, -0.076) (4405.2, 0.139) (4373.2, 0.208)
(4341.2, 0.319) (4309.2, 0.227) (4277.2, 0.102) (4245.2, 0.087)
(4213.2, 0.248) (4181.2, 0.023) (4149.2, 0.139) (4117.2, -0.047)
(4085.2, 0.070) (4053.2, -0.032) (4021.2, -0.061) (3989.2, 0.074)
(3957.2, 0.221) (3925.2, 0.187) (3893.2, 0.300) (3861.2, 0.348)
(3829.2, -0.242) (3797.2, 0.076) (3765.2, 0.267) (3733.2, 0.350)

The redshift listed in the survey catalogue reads 0.25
